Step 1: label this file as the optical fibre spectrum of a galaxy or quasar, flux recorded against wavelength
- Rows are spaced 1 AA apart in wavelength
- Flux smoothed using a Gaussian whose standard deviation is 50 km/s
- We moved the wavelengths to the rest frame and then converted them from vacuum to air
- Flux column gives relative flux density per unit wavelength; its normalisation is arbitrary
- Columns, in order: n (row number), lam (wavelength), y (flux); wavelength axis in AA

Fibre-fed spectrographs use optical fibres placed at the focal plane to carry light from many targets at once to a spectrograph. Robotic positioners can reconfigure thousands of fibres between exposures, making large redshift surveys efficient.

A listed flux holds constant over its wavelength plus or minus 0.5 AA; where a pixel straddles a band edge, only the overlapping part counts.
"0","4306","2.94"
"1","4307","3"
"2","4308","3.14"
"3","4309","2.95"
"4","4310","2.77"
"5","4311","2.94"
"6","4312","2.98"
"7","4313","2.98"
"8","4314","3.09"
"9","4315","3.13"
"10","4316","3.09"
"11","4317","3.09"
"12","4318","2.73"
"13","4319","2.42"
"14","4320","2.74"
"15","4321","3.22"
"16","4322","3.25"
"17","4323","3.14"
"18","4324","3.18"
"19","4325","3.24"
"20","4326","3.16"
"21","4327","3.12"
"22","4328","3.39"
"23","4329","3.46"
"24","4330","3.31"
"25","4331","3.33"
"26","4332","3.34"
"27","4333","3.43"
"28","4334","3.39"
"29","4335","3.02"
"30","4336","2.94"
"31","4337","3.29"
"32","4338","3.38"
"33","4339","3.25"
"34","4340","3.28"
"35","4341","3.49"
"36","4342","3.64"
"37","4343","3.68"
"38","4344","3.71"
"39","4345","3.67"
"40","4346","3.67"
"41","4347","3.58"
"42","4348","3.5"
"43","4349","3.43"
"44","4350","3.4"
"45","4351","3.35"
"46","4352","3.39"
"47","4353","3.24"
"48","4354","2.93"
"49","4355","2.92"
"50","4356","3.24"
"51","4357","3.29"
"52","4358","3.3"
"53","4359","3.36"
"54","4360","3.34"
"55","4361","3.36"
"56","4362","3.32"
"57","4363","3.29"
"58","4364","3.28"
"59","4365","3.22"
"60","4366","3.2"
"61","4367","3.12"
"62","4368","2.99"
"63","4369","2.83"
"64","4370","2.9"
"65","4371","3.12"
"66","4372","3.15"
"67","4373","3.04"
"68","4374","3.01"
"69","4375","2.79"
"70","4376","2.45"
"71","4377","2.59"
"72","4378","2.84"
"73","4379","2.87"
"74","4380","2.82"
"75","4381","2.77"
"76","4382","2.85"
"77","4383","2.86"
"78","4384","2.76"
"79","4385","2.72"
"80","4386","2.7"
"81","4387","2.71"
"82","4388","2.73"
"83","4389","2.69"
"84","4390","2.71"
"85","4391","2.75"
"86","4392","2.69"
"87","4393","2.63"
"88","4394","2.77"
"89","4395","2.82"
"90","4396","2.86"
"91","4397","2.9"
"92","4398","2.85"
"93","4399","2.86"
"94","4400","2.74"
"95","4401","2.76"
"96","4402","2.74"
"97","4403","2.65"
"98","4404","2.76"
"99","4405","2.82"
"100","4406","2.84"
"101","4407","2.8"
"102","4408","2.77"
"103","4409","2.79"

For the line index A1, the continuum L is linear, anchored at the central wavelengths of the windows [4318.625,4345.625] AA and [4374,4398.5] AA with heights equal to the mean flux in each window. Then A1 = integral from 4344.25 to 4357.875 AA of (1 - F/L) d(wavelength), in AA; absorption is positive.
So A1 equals -1.1 AA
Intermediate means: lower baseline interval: 3.28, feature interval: 3.36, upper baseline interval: 2.76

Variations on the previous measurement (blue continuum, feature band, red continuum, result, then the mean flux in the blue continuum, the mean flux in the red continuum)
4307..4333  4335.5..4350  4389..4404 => -2.3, 3.09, 2.76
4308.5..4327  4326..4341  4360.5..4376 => -1.2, 3.01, 3.09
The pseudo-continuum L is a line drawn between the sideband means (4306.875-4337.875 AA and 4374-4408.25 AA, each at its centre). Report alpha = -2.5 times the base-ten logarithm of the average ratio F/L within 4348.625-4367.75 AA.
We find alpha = -0.12 mag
